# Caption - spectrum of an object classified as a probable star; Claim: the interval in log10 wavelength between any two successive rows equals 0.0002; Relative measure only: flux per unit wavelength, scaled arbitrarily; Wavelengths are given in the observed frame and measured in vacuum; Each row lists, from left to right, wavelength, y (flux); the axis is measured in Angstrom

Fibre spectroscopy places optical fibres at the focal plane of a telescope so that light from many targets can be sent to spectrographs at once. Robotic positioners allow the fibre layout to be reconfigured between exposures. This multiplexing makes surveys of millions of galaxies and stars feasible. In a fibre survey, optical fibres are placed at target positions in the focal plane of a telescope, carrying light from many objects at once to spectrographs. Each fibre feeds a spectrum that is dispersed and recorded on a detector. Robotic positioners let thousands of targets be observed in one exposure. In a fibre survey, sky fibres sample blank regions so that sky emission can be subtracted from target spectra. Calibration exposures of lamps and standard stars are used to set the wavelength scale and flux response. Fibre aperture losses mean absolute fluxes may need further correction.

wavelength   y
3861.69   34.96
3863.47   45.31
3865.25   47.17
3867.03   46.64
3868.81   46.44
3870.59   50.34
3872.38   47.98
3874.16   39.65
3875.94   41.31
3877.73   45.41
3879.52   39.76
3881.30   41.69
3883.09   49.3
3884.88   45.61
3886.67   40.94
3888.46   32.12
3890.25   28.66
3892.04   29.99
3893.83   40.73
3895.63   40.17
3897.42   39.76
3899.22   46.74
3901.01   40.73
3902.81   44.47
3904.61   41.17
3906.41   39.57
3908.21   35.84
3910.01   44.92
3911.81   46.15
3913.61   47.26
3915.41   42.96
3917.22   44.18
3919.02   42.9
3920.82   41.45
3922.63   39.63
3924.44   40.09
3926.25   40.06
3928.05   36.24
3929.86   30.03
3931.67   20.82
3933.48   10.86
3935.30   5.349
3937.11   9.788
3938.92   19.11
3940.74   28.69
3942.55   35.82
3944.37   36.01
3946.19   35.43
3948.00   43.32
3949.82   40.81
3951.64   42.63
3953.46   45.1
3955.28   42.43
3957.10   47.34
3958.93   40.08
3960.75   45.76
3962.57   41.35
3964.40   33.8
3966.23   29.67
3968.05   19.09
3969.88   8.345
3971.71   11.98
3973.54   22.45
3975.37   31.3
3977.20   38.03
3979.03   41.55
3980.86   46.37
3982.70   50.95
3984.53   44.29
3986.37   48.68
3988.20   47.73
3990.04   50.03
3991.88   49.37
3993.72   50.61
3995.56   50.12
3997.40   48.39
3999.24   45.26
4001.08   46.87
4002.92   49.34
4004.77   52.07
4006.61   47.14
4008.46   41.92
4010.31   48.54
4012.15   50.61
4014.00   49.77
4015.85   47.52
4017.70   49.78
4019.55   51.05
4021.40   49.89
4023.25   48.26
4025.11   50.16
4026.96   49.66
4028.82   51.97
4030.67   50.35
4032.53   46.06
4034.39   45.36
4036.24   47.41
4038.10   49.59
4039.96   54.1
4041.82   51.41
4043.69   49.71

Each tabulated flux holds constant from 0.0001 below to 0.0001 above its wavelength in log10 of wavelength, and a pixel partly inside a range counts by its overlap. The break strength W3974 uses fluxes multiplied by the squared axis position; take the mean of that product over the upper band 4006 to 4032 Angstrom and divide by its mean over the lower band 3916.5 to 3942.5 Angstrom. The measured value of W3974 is 1.8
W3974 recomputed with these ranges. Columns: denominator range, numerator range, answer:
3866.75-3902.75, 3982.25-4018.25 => 1.23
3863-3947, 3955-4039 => 1.21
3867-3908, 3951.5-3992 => 0.95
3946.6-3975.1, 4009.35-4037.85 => 1.48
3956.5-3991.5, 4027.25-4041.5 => 1.38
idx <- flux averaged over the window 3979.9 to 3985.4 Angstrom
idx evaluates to 47.2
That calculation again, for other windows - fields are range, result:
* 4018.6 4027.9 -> 49.8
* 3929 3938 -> 15.3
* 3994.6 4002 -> 47.7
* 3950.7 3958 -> 44.4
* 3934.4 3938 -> 7.57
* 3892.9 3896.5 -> 40.3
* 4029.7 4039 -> 47.8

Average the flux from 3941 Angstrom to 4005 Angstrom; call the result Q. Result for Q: 40.1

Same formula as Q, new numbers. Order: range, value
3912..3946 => 32.1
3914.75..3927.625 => 41.4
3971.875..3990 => 40.5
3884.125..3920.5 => 40.7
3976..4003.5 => 47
